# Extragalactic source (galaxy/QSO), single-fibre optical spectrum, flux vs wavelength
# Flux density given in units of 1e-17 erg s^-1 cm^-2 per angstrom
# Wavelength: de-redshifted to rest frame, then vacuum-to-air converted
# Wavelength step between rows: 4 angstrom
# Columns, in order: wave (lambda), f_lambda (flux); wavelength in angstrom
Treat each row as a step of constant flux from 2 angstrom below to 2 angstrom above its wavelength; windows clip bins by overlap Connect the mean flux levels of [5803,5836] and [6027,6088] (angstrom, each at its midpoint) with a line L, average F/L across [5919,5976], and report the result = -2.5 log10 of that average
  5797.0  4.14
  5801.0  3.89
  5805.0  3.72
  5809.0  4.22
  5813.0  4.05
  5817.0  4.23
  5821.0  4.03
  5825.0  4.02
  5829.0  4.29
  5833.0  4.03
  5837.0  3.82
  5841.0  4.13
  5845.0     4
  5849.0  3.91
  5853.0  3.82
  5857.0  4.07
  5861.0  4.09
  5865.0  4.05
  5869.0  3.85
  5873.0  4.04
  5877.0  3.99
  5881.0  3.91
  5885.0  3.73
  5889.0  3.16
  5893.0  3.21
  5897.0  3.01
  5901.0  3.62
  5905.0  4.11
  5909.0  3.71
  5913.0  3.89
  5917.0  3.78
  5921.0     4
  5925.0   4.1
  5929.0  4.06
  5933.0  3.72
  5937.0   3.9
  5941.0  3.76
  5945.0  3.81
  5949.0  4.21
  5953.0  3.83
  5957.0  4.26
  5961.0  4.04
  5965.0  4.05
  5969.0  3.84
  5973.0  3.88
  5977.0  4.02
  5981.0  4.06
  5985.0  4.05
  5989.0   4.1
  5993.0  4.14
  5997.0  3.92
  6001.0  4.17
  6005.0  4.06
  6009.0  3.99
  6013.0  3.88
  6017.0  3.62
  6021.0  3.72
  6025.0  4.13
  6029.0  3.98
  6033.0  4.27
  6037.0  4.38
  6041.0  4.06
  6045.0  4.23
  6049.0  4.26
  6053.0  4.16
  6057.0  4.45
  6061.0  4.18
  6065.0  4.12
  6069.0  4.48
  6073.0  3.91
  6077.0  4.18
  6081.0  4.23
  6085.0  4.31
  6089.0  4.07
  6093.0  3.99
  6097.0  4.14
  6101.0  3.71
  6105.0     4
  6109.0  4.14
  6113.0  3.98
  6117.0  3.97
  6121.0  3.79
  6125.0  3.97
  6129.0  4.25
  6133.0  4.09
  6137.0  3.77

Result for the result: 0.05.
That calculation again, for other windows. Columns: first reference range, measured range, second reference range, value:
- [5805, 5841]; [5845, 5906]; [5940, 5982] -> 0.07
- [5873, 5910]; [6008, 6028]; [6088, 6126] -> -0.01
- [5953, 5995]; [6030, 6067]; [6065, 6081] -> -0.02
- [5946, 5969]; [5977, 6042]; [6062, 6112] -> 0.01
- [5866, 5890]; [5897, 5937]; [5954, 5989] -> 0.02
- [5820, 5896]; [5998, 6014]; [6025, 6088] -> 0.03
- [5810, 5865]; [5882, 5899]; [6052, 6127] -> 0.22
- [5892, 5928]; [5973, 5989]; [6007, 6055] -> -0.03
